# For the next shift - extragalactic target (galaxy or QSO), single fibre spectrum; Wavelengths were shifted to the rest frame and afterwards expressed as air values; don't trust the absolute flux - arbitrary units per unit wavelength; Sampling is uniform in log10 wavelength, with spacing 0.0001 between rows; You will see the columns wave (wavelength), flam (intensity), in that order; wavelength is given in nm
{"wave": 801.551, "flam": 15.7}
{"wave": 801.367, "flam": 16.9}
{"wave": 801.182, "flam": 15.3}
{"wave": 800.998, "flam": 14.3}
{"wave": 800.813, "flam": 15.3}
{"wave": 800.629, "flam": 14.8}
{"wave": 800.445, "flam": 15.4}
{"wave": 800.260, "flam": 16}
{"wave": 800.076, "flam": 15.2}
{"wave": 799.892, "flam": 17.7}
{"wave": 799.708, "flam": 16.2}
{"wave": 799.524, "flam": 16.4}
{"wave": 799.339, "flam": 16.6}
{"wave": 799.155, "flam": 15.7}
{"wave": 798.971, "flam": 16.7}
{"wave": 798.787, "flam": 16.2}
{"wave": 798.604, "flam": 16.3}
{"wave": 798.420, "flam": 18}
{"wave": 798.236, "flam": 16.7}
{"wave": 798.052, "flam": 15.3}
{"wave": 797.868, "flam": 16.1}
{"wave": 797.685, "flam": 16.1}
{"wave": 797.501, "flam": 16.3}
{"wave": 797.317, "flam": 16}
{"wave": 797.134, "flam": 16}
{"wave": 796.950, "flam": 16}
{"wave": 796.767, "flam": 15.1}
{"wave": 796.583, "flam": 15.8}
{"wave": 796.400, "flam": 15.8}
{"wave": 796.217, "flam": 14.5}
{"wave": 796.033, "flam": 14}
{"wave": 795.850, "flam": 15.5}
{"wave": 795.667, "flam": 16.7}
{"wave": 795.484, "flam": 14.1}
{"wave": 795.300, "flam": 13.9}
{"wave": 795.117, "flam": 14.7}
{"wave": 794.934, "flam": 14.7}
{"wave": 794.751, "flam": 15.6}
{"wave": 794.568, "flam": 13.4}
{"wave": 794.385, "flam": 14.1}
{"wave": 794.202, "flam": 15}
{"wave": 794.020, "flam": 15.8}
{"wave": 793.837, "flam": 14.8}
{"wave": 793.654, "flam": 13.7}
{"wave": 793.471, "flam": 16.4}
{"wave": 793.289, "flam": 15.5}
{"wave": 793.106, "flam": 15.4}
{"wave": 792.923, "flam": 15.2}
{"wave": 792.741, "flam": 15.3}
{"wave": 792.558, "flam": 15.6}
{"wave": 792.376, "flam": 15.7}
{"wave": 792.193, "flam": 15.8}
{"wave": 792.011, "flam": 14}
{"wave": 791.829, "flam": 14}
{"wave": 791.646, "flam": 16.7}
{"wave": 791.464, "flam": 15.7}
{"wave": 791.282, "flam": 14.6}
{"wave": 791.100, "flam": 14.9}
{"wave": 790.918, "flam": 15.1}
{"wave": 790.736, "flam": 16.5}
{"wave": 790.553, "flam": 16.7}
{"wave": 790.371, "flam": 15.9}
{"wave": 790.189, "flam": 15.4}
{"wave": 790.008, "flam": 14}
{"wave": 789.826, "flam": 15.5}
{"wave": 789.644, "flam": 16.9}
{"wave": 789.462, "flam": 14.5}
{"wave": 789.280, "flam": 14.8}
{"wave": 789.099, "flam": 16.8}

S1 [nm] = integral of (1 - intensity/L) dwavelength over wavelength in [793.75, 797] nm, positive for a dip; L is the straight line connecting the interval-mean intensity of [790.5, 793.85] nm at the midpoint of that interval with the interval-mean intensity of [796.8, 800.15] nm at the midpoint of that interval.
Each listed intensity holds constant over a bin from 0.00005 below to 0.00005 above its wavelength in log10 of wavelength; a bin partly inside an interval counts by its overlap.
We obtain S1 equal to 0.18 nm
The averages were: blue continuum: 15.3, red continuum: 16.3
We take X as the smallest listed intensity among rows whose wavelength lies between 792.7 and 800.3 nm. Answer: 13.4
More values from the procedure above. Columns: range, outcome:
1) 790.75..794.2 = 13.7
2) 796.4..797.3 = 15.1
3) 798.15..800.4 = 15.2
